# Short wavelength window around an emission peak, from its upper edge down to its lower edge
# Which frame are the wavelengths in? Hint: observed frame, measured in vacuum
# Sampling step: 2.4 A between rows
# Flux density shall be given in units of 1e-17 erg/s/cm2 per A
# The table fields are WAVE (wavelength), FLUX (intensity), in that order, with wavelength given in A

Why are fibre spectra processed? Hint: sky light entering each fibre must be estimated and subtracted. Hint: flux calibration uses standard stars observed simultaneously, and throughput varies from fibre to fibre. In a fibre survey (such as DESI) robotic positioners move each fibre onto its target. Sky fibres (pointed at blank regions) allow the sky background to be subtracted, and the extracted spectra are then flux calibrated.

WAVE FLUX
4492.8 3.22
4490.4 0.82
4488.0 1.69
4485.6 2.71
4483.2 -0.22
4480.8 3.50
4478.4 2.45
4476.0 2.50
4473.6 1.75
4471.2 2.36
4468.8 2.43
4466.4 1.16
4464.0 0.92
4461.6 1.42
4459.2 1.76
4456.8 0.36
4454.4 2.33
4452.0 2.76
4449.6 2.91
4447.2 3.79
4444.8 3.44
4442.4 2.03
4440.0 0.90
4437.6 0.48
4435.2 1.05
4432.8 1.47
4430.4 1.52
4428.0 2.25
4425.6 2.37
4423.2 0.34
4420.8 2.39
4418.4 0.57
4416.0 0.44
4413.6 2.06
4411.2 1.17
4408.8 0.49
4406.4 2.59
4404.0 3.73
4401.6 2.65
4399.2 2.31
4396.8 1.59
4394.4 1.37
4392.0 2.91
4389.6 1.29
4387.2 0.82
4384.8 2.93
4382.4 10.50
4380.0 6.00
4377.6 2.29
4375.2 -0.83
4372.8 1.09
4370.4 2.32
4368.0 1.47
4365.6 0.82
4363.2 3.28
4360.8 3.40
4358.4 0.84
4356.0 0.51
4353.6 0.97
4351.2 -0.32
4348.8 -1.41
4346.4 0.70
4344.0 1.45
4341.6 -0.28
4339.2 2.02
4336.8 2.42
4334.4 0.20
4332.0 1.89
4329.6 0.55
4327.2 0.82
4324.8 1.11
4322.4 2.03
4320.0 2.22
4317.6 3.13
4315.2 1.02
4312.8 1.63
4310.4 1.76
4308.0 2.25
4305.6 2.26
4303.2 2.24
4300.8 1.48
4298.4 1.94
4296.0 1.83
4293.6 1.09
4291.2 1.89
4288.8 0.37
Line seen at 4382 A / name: [O II] 3727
